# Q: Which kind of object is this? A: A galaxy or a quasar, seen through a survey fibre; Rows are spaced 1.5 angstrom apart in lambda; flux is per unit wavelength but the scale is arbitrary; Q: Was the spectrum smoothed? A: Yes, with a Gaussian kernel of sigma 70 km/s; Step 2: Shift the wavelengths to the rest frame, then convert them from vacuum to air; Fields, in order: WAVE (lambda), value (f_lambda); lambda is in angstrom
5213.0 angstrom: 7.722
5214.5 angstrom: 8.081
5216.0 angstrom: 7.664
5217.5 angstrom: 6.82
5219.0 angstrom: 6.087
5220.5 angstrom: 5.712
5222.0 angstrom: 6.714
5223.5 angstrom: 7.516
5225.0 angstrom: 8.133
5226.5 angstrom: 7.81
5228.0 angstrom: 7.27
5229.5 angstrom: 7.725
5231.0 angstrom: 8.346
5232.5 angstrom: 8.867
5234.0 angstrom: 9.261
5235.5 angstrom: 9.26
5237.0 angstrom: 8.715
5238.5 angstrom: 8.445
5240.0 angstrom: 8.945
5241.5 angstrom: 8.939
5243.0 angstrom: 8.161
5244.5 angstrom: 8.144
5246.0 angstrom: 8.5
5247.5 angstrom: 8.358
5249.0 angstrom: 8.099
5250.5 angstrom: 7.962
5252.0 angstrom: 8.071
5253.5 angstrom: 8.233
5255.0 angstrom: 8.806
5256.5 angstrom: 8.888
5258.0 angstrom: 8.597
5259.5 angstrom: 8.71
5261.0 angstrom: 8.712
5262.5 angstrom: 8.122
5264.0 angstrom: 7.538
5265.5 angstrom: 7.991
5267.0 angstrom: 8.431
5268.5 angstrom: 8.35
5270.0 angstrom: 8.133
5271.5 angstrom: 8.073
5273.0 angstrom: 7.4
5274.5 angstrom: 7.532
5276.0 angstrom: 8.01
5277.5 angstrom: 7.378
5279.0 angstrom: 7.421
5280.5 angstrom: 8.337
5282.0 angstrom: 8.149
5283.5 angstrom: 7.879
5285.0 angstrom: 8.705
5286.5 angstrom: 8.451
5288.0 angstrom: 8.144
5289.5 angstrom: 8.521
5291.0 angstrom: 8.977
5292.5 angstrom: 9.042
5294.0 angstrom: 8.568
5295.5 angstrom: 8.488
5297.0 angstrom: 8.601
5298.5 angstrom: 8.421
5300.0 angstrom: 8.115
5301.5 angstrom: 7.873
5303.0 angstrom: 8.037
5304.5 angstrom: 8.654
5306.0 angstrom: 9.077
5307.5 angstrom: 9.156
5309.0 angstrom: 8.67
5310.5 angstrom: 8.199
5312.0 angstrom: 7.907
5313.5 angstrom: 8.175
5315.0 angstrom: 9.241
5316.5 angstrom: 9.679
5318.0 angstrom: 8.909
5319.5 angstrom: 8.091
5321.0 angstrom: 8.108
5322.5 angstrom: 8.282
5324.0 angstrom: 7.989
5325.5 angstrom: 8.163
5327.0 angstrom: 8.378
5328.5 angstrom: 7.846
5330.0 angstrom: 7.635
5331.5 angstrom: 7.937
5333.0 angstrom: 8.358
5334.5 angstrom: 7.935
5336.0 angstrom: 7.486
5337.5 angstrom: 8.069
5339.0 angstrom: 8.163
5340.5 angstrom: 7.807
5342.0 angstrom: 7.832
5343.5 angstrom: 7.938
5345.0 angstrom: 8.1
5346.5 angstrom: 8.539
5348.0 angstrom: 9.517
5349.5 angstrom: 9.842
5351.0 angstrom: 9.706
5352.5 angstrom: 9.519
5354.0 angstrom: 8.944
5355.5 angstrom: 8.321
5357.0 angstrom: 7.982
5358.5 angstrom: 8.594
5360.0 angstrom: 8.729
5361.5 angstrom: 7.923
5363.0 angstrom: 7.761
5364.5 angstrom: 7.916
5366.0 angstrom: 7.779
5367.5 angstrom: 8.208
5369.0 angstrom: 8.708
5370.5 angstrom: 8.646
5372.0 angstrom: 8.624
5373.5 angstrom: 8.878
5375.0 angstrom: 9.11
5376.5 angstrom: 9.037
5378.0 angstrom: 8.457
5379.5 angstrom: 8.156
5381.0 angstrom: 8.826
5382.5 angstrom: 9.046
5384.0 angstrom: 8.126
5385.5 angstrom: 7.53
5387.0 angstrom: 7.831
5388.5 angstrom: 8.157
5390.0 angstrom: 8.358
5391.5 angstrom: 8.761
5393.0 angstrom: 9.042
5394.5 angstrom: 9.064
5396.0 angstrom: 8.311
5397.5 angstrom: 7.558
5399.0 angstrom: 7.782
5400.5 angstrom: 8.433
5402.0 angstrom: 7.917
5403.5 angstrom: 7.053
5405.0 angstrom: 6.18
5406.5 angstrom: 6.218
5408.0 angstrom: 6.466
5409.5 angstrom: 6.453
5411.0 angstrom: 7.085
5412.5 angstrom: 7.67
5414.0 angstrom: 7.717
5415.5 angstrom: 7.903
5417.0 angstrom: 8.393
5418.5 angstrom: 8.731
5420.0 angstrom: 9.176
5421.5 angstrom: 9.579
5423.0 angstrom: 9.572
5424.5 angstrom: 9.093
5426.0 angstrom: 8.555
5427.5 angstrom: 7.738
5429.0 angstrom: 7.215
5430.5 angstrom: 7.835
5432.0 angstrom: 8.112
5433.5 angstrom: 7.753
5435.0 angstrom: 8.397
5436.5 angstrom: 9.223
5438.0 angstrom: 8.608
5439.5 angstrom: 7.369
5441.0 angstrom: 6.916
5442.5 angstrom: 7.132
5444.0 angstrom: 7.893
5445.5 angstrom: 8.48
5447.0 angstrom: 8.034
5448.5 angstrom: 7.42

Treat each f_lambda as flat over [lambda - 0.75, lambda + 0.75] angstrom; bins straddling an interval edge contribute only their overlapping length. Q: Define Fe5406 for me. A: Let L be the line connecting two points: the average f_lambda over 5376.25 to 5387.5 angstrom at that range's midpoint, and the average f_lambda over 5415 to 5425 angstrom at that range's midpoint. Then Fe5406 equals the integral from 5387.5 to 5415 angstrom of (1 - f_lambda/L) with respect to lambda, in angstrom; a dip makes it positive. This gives 3.1 angstrom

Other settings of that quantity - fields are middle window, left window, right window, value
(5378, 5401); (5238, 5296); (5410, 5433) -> -0.2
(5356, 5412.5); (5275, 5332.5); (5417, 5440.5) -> 2.3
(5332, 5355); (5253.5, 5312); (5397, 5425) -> -1.2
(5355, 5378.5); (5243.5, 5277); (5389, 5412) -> -1.9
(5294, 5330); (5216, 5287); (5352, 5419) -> -1.5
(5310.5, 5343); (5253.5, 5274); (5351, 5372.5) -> 0.8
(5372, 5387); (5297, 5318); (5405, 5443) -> -0.7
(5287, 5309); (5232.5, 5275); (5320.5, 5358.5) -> -0.5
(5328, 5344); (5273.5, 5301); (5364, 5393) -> 0.9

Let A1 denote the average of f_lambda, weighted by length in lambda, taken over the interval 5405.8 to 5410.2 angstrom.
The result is 6.38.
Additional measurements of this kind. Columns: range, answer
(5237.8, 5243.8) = 8.62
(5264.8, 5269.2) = 8.26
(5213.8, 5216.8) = 7.85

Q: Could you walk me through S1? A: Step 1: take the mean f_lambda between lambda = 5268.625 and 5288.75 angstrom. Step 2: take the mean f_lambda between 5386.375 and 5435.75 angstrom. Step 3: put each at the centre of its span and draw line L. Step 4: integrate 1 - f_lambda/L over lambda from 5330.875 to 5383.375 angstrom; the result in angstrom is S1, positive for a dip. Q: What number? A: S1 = -3.1 angstrom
